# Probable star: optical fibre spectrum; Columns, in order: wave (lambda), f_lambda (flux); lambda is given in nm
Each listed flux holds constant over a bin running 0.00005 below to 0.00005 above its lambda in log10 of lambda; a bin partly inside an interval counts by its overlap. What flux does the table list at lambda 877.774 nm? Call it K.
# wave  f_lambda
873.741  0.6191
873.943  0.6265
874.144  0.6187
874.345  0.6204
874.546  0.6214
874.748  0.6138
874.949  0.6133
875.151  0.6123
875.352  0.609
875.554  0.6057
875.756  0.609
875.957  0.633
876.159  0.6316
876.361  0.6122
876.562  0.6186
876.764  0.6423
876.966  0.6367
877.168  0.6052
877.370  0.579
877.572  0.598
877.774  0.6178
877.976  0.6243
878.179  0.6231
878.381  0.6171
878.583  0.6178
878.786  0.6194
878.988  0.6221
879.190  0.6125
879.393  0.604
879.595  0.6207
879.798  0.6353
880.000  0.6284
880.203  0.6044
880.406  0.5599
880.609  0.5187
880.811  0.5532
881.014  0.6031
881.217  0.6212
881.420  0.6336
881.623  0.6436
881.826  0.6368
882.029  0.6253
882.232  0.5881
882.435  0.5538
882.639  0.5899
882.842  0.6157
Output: 0.6178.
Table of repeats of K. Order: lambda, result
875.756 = 0.609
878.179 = 0.6231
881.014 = 0.6031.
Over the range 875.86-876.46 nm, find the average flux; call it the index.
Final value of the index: 0.625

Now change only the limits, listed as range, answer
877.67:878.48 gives 0.62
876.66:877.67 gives 0.612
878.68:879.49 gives 0.614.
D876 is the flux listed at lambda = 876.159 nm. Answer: 0.6316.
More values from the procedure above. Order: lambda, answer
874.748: 0.6138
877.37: 0.579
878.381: 0.6171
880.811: 0.5532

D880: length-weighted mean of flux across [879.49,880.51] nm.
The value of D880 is 0.609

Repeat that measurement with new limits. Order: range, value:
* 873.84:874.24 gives 0.622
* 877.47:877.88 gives 0.608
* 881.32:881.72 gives 0.639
